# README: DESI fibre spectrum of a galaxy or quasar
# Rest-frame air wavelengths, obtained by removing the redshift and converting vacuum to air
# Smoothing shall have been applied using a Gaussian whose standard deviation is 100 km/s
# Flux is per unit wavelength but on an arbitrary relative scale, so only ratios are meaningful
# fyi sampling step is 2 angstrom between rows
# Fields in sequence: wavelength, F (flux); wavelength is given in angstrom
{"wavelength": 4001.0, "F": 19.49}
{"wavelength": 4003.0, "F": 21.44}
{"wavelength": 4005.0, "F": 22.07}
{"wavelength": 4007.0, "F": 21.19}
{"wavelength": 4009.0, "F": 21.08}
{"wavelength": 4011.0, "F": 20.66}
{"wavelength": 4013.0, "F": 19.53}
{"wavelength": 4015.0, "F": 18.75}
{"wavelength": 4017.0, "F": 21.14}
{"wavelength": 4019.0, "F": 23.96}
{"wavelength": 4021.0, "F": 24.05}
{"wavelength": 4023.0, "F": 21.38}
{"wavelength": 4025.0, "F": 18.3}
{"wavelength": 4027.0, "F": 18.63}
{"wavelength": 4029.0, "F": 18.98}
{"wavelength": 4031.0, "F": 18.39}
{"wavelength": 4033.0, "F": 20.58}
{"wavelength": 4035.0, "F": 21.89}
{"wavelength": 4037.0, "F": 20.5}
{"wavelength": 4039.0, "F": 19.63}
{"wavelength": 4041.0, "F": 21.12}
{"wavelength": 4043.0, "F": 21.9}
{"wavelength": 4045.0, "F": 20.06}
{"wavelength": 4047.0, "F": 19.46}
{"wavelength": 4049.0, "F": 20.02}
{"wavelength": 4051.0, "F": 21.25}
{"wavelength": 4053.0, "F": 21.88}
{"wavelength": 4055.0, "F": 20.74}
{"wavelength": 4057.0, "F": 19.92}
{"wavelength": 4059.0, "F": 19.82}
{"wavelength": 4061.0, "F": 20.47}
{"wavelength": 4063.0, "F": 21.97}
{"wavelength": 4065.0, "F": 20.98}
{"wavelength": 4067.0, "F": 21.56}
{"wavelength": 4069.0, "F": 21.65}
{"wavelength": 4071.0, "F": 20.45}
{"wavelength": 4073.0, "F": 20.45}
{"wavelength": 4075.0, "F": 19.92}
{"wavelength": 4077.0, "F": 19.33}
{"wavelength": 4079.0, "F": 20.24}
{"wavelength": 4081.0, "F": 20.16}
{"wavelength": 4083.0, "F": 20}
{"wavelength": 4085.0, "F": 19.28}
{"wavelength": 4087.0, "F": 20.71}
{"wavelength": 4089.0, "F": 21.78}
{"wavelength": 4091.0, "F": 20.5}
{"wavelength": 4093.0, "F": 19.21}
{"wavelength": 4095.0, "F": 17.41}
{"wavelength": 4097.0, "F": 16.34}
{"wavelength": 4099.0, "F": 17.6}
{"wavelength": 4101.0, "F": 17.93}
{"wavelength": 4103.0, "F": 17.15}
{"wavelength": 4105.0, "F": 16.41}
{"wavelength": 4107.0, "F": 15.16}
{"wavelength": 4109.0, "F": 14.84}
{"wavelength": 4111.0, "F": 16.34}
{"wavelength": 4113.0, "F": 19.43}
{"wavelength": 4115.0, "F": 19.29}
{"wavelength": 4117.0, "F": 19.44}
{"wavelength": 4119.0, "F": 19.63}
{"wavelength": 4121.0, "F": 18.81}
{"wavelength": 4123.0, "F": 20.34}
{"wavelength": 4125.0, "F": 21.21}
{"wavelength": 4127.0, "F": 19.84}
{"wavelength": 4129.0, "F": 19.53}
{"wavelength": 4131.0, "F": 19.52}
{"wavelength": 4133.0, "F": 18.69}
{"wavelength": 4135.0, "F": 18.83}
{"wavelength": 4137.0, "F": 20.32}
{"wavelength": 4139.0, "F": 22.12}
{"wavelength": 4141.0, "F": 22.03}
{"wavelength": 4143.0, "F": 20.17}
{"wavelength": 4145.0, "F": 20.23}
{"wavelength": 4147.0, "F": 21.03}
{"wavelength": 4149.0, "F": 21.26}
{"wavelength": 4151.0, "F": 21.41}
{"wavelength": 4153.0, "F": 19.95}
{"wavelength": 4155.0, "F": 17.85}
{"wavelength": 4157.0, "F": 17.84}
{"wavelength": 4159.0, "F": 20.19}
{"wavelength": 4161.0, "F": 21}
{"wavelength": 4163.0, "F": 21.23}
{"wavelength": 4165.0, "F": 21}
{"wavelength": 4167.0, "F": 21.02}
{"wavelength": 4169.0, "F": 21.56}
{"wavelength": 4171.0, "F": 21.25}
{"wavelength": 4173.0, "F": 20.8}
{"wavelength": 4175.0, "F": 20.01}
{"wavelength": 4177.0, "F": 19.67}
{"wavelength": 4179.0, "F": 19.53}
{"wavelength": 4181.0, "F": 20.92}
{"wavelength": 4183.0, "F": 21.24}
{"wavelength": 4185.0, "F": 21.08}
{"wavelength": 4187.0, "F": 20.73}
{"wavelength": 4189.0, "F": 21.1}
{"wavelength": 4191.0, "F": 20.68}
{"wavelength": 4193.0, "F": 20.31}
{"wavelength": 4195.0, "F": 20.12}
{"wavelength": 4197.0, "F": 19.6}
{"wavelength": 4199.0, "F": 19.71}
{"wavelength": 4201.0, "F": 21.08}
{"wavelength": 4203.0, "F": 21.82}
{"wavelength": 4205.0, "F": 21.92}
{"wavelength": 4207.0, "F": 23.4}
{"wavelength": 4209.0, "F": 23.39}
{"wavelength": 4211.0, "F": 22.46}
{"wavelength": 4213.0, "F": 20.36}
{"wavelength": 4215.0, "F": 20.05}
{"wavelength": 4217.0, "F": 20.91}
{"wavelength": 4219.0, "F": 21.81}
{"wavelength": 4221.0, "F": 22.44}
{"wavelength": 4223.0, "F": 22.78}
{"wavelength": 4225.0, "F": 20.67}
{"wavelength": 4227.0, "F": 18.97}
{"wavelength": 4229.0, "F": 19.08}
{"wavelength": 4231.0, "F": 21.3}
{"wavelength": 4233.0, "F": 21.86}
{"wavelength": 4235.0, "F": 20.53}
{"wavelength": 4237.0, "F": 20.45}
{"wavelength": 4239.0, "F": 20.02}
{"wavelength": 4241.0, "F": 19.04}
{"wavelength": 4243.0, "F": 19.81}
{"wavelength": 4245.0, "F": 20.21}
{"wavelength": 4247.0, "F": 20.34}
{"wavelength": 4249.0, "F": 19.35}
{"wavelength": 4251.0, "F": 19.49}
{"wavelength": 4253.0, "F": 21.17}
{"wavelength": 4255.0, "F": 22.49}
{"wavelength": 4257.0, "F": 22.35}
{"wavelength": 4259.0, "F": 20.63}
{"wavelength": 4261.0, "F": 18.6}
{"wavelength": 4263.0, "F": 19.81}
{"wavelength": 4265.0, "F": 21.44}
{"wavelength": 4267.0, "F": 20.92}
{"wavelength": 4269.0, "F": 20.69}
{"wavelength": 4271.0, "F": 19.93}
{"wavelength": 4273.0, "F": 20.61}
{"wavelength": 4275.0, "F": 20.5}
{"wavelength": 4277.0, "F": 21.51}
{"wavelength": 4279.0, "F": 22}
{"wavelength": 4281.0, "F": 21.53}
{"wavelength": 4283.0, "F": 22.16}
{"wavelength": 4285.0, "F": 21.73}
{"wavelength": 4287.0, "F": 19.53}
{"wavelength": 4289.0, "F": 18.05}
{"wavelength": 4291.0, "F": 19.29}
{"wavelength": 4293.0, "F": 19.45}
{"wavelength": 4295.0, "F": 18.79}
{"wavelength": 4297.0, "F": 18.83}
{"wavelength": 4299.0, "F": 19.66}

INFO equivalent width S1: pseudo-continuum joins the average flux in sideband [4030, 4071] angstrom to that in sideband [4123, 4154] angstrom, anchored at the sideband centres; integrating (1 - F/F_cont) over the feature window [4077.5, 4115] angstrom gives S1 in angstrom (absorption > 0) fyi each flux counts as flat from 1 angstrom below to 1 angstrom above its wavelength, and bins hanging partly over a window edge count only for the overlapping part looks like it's 3.91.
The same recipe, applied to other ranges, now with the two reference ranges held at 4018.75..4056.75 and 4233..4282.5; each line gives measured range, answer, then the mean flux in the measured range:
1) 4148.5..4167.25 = 0.3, 20.2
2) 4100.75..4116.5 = 2.7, 17.1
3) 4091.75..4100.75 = 1.2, 17.7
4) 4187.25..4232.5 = -1.1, 21.1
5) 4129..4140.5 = 0.4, 20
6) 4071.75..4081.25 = 0.3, 20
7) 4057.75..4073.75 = -0.2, 20.9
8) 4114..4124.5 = 0.5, 19.6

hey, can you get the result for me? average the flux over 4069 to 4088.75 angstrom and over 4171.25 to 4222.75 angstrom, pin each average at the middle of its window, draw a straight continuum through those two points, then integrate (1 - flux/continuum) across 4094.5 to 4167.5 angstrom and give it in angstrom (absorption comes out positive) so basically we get 4.7 angstrom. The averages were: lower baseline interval 20.2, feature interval 19.3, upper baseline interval 21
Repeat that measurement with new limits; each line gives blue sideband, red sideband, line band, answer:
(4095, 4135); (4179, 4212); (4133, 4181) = -1.56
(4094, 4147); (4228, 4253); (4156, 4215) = -3.90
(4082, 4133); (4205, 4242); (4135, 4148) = -0.94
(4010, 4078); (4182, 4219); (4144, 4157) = 0.53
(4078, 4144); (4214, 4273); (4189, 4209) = -0.99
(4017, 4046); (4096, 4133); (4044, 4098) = -1.84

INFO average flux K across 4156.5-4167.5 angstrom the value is 20.5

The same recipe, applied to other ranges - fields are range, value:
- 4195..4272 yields 20.8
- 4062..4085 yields 20.6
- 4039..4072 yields 20.8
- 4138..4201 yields 20.5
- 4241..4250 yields 19.8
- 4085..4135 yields 18.6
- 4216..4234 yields 21.1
